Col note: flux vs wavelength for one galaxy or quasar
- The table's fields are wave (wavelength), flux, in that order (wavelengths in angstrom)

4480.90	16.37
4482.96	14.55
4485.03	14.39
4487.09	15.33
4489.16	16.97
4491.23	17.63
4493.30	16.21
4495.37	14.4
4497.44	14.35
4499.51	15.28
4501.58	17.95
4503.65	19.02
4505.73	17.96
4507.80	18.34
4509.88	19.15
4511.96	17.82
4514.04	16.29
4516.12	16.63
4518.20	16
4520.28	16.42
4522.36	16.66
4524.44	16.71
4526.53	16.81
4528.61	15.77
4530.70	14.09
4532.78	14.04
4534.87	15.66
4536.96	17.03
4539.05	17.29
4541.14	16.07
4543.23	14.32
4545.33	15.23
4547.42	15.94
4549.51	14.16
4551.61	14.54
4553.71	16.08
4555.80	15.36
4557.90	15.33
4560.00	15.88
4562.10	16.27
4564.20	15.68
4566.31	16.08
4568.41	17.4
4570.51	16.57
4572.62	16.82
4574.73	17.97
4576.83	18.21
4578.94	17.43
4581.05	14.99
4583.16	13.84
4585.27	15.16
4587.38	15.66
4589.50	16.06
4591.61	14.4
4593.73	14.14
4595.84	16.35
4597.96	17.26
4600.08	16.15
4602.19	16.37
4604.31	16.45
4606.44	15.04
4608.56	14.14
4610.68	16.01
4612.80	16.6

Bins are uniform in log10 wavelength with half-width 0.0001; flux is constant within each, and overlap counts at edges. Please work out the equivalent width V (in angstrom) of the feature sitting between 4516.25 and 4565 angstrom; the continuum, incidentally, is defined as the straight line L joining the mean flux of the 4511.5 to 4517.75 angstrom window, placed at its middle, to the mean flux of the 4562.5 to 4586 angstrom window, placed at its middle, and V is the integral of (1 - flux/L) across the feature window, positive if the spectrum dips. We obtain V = 2.53 angstrom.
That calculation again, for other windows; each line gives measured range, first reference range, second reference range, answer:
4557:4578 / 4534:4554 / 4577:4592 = -1.4 angstrom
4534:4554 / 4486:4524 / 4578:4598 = 0.7 angstrom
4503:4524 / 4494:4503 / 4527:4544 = -2.3 angstrom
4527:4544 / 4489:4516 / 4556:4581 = 1.2 angstrom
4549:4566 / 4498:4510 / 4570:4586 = 1.3 angstrom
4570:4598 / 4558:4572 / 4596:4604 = 0.7 angstrom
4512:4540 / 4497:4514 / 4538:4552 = 0.4 angstrom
